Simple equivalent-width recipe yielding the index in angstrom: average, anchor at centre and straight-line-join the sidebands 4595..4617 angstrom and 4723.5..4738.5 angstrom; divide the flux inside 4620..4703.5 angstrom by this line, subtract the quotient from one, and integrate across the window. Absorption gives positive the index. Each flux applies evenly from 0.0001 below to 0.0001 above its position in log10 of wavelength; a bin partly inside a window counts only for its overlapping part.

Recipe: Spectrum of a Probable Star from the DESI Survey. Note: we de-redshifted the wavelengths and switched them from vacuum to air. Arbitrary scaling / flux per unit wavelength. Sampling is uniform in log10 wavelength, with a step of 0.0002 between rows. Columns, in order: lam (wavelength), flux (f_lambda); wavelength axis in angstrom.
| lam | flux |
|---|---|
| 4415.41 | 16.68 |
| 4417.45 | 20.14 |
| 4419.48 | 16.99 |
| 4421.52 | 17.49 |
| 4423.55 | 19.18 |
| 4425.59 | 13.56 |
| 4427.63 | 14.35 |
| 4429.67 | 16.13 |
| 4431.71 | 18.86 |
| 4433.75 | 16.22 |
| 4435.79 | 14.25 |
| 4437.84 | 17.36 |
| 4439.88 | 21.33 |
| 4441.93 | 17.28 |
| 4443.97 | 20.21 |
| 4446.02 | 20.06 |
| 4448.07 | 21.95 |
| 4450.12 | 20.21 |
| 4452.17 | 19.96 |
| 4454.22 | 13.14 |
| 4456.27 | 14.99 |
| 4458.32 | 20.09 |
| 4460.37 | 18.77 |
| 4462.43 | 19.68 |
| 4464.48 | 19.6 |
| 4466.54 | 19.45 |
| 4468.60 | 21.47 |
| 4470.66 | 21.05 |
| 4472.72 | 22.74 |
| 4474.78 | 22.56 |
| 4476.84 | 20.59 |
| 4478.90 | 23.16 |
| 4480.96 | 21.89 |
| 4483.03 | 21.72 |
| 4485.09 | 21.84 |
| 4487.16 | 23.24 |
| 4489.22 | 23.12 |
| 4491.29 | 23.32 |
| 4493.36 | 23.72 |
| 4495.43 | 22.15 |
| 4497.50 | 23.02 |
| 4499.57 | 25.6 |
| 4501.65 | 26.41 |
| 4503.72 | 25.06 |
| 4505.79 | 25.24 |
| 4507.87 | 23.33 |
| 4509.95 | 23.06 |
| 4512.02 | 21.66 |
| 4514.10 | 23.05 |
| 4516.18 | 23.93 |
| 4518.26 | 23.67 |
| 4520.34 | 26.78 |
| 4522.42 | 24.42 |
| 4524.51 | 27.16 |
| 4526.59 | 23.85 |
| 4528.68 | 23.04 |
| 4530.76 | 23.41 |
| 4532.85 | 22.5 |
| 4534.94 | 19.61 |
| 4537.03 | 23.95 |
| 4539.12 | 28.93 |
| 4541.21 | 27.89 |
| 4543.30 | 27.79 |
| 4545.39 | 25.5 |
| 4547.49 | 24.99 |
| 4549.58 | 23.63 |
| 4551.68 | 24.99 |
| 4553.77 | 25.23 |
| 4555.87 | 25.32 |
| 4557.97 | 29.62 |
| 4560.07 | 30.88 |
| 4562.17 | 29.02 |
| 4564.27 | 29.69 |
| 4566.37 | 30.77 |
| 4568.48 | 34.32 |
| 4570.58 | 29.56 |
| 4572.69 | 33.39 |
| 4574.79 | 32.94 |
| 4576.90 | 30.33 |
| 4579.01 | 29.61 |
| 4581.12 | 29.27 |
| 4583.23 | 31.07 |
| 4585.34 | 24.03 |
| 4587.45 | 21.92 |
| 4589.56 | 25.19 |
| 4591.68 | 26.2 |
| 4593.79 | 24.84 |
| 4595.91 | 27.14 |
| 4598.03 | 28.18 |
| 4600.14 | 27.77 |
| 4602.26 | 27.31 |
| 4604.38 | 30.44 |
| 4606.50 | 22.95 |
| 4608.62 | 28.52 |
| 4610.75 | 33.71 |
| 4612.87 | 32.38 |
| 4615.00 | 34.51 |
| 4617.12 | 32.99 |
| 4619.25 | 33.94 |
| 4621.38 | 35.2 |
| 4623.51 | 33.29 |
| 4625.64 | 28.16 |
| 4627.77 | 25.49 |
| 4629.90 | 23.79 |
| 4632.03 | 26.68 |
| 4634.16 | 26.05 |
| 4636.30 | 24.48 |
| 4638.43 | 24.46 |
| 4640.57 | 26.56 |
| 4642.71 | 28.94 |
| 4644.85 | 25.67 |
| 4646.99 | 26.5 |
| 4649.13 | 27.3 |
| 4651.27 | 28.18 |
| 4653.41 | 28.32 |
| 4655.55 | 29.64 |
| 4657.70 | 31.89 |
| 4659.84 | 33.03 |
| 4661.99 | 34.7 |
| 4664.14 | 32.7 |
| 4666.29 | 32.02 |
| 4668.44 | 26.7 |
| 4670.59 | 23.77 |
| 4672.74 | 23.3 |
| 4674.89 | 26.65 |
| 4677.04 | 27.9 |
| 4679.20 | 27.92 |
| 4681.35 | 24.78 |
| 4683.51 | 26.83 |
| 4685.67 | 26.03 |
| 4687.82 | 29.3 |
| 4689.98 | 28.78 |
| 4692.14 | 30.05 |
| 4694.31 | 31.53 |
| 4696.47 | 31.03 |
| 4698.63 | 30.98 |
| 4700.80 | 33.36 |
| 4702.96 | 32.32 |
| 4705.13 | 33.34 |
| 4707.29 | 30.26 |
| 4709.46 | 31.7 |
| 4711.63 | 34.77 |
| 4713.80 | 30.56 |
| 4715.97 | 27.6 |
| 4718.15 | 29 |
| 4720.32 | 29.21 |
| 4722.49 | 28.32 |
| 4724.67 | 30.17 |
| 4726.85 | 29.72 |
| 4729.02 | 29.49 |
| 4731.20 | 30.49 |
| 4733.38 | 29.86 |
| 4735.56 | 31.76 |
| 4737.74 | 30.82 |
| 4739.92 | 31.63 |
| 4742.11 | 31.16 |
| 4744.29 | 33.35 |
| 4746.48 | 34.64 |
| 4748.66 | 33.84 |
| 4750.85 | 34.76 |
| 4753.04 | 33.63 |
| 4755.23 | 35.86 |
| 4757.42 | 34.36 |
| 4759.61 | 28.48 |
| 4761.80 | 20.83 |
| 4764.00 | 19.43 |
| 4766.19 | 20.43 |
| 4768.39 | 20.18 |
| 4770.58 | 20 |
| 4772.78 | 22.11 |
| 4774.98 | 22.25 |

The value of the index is 3.57 angstrom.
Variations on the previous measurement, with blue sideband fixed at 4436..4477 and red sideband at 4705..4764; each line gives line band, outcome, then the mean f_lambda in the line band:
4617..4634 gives -2.06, 29.6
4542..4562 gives -2.71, 26.6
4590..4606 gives -1.20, 27.2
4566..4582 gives -4.63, 31.3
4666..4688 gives 1.50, 26.6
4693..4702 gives -0.72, 31.7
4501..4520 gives -2.01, 24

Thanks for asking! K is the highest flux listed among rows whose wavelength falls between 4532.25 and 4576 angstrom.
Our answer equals 34.32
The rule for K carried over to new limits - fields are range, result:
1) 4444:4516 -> 26.41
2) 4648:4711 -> 34.7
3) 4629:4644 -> 28.94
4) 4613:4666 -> 35.2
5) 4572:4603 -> 33.39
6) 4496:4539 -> 27.16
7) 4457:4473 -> 22.74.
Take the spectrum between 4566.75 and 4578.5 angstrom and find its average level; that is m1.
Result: 31.9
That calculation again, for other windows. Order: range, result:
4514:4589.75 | 26.9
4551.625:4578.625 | 29.9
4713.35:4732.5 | 29.4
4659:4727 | 29.6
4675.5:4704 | 29.3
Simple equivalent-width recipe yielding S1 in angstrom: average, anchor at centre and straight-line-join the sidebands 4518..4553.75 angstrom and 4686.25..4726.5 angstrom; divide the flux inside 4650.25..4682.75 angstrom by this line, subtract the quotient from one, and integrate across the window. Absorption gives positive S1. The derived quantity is 0.6 angstrom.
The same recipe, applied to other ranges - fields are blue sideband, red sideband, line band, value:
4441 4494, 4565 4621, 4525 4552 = 1.0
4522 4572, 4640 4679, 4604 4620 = -2.0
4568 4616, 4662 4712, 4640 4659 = 0.6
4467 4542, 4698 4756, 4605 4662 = -1.8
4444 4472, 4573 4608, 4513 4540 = -0.6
